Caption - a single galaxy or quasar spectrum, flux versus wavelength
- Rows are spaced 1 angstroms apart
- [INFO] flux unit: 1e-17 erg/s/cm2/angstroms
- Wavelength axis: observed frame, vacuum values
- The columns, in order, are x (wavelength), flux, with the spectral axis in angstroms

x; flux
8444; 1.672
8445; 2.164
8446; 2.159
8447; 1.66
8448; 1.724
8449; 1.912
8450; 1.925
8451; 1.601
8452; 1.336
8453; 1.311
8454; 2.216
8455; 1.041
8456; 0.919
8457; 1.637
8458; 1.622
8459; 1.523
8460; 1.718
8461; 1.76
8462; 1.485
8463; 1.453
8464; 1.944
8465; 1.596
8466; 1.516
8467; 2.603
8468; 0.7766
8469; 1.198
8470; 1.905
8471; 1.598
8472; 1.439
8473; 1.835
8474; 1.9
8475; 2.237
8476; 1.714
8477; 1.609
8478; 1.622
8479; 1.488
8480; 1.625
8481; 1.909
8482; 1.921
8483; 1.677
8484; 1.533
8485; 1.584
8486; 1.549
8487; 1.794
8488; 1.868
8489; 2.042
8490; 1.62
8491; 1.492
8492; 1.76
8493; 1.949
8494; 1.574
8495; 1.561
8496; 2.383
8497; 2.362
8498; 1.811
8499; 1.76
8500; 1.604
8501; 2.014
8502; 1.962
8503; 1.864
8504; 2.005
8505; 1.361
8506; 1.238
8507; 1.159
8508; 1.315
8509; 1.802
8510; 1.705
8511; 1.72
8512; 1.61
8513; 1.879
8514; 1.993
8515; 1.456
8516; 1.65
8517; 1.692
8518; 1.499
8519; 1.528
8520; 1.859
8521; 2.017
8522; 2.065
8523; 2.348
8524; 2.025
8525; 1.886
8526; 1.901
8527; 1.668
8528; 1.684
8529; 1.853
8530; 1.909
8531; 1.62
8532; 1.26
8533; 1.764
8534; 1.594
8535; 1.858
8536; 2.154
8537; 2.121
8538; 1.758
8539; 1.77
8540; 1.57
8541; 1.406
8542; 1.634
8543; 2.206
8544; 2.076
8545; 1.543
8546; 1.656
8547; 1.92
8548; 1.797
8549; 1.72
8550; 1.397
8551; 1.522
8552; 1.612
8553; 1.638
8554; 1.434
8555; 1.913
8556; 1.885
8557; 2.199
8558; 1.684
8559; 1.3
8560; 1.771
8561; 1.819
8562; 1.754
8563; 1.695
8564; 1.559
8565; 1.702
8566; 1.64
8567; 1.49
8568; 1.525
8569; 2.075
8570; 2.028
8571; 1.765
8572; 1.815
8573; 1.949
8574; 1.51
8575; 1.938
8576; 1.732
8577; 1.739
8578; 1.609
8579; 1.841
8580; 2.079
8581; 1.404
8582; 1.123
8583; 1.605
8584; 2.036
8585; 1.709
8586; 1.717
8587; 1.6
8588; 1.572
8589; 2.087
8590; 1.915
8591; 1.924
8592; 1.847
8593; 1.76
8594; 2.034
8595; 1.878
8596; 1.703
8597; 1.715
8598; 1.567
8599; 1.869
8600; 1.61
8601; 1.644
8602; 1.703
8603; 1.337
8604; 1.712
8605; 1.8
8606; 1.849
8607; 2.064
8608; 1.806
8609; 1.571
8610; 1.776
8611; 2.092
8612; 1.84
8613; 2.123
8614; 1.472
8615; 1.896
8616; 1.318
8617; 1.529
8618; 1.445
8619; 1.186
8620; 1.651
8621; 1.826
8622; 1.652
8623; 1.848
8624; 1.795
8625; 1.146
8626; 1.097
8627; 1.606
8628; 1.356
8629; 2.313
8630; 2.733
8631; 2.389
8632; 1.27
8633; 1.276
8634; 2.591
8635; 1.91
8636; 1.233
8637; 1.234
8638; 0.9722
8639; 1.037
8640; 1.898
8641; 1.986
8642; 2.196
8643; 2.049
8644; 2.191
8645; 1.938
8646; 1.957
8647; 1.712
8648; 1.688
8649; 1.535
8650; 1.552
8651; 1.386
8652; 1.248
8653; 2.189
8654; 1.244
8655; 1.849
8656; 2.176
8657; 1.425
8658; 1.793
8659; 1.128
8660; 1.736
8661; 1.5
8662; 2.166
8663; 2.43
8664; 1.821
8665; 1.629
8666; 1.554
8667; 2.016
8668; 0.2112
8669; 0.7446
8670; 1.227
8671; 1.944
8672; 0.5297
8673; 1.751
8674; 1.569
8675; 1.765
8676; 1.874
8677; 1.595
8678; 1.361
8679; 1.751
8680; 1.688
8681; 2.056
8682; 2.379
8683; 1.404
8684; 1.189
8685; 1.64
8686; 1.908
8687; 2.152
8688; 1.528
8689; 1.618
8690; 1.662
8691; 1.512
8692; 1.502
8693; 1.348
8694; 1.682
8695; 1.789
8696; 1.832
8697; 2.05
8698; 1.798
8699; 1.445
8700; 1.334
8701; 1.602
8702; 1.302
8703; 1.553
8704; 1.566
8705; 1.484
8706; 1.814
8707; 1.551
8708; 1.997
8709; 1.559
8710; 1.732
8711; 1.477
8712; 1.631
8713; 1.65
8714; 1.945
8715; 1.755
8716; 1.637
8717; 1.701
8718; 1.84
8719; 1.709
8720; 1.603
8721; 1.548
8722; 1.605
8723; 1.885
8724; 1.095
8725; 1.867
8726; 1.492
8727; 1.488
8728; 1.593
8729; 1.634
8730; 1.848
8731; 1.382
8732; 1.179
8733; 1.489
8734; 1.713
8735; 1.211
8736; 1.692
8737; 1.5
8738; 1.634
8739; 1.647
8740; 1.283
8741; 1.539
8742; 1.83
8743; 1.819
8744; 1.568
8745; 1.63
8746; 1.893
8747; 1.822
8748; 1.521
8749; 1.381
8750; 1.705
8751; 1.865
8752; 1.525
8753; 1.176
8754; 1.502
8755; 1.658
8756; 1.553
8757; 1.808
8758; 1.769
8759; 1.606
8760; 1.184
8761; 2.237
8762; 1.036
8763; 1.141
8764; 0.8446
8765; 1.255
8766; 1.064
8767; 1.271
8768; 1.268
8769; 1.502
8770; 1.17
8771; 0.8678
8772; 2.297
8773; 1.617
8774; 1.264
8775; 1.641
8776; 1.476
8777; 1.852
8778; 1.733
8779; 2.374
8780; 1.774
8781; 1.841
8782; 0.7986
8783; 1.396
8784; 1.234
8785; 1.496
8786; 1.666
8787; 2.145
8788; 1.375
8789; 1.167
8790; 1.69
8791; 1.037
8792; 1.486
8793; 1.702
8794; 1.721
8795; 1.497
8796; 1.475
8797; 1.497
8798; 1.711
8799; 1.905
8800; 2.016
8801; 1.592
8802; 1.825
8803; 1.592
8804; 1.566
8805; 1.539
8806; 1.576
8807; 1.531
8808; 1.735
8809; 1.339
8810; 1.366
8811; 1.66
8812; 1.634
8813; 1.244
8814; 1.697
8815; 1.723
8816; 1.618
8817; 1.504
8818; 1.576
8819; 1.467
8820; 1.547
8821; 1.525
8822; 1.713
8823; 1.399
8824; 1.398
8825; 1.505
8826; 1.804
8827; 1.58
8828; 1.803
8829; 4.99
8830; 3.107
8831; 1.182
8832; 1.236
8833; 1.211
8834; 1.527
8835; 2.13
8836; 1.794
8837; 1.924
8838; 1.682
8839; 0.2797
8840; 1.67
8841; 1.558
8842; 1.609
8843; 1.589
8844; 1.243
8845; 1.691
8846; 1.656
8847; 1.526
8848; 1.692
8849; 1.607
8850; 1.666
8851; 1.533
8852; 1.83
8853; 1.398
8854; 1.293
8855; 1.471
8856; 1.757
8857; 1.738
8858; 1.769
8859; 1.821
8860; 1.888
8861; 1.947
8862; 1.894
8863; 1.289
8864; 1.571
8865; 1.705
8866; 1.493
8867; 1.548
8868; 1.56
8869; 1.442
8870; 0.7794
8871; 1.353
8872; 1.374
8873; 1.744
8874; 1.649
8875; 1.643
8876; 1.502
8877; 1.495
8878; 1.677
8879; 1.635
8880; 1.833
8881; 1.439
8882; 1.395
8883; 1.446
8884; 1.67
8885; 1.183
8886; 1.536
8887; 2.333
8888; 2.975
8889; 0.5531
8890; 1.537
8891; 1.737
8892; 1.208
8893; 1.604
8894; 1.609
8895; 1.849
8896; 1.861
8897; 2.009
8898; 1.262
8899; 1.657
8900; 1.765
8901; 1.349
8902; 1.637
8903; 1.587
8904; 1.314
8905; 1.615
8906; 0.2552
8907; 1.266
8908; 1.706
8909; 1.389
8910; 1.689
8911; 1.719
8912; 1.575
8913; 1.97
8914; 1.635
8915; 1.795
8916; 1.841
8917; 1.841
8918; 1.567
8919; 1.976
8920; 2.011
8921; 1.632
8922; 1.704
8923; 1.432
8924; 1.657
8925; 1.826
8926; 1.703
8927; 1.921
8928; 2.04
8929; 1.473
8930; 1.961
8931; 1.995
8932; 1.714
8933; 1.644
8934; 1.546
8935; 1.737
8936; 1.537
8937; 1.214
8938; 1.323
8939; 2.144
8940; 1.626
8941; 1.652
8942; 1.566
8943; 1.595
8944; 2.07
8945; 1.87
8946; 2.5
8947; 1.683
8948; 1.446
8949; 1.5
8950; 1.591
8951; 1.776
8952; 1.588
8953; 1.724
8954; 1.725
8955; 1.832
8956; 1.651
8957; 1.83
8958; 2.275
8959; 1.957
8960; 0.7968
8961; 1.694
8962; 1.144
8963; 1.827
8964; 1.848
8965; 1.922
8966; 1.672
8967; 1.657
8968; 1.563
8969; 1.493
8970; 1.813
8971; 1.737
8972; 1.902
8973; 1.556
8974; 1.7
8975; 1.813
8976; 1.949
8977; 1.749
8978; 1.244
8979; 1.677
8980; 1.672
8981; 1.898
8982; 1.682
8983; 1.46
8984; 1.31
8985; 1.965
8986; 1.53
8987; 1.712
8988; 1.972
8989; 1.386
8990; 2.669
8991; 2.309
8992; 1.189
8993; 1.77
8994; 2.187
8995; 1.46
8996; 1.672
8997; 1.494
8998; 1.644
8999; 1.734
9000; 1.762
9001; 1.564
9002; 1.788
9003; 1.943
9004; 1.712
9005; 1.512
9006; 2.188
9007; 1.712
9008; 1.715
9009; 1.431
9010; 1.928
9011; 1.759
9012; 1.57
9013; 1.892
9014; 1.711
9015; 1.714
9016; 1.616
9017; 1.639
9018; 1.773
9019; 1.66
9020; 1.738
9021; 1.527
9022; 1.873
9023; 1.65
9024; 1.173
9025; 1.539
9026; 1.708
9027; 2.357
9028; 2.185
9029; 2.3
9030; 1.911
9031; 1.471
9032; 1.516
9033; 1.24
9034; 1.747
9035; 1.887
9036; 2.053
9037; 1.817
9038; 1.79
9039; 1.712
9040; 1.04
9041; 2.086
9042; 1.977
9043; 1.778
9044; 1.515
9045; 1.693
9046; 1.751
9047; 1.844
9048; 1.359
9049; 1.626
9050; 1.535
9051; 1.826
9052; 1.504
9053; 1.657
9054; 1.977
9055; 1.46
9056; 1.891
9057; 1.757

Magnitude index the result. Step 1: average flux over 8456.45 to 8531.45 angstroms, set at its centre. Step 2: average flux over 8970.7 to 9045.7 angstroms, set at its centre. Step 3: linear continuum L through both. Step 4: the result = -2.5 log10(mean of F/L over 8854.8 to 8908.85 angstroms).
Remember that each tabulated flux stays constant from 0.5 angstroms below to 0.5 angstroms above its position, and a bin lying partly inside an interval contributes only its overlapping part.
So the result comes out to 0.10 mag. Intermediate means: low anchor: 1.73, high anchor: 1.73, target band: 1.57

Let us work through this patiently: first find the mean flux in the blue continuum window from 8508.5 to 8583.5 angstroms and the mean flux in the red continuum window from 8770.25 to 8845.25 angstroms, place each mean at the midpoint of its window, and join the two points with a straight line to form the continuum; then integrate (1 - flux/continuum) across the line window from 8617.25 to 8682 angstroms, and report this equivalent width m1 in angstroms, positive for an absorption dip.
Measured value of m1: 1.7 angstroms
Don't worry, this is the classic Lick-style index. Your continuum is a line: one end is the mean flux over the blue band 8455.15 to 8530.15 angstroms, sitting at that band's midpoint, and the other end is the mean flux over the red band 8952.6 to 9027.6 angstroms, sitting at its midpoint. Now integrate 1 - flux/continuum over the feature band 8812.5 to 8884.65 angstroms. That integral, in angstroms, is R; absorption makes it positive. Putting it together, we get 3.7 angstroms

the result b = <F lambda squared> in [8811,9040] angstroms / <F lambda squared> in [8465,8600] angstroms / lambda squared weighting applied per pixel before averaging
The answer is 1.05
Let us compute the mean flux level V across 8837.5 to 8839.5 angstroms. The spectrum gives 0.981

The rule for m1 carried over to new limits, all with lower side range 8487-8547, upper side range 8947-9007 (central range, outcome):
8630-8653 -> 0.4 angstroms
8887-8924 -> 2.0 angstroms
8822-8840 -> -0.6 angstroms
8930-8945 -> 0.3 angstroms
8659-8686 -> 2.4 angstroms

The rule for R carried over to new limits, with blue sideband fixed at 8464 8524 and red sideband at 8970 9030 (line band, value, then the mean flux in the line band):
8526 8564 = 0.1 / 1.73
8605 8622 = 0.2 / 1.72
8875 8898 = 1.4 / 1.63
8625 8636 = -0.4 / 1.79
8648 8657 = 0.5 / 1.64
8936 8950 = 0.4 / 1.7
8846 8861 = 0.8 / 1.65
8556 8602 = -0.3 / 1.75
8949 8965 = 0.5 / 1.69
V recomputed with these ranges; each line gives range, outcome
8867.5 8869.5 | 1.5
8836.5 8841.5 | 1.42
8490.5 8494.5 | 1.69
